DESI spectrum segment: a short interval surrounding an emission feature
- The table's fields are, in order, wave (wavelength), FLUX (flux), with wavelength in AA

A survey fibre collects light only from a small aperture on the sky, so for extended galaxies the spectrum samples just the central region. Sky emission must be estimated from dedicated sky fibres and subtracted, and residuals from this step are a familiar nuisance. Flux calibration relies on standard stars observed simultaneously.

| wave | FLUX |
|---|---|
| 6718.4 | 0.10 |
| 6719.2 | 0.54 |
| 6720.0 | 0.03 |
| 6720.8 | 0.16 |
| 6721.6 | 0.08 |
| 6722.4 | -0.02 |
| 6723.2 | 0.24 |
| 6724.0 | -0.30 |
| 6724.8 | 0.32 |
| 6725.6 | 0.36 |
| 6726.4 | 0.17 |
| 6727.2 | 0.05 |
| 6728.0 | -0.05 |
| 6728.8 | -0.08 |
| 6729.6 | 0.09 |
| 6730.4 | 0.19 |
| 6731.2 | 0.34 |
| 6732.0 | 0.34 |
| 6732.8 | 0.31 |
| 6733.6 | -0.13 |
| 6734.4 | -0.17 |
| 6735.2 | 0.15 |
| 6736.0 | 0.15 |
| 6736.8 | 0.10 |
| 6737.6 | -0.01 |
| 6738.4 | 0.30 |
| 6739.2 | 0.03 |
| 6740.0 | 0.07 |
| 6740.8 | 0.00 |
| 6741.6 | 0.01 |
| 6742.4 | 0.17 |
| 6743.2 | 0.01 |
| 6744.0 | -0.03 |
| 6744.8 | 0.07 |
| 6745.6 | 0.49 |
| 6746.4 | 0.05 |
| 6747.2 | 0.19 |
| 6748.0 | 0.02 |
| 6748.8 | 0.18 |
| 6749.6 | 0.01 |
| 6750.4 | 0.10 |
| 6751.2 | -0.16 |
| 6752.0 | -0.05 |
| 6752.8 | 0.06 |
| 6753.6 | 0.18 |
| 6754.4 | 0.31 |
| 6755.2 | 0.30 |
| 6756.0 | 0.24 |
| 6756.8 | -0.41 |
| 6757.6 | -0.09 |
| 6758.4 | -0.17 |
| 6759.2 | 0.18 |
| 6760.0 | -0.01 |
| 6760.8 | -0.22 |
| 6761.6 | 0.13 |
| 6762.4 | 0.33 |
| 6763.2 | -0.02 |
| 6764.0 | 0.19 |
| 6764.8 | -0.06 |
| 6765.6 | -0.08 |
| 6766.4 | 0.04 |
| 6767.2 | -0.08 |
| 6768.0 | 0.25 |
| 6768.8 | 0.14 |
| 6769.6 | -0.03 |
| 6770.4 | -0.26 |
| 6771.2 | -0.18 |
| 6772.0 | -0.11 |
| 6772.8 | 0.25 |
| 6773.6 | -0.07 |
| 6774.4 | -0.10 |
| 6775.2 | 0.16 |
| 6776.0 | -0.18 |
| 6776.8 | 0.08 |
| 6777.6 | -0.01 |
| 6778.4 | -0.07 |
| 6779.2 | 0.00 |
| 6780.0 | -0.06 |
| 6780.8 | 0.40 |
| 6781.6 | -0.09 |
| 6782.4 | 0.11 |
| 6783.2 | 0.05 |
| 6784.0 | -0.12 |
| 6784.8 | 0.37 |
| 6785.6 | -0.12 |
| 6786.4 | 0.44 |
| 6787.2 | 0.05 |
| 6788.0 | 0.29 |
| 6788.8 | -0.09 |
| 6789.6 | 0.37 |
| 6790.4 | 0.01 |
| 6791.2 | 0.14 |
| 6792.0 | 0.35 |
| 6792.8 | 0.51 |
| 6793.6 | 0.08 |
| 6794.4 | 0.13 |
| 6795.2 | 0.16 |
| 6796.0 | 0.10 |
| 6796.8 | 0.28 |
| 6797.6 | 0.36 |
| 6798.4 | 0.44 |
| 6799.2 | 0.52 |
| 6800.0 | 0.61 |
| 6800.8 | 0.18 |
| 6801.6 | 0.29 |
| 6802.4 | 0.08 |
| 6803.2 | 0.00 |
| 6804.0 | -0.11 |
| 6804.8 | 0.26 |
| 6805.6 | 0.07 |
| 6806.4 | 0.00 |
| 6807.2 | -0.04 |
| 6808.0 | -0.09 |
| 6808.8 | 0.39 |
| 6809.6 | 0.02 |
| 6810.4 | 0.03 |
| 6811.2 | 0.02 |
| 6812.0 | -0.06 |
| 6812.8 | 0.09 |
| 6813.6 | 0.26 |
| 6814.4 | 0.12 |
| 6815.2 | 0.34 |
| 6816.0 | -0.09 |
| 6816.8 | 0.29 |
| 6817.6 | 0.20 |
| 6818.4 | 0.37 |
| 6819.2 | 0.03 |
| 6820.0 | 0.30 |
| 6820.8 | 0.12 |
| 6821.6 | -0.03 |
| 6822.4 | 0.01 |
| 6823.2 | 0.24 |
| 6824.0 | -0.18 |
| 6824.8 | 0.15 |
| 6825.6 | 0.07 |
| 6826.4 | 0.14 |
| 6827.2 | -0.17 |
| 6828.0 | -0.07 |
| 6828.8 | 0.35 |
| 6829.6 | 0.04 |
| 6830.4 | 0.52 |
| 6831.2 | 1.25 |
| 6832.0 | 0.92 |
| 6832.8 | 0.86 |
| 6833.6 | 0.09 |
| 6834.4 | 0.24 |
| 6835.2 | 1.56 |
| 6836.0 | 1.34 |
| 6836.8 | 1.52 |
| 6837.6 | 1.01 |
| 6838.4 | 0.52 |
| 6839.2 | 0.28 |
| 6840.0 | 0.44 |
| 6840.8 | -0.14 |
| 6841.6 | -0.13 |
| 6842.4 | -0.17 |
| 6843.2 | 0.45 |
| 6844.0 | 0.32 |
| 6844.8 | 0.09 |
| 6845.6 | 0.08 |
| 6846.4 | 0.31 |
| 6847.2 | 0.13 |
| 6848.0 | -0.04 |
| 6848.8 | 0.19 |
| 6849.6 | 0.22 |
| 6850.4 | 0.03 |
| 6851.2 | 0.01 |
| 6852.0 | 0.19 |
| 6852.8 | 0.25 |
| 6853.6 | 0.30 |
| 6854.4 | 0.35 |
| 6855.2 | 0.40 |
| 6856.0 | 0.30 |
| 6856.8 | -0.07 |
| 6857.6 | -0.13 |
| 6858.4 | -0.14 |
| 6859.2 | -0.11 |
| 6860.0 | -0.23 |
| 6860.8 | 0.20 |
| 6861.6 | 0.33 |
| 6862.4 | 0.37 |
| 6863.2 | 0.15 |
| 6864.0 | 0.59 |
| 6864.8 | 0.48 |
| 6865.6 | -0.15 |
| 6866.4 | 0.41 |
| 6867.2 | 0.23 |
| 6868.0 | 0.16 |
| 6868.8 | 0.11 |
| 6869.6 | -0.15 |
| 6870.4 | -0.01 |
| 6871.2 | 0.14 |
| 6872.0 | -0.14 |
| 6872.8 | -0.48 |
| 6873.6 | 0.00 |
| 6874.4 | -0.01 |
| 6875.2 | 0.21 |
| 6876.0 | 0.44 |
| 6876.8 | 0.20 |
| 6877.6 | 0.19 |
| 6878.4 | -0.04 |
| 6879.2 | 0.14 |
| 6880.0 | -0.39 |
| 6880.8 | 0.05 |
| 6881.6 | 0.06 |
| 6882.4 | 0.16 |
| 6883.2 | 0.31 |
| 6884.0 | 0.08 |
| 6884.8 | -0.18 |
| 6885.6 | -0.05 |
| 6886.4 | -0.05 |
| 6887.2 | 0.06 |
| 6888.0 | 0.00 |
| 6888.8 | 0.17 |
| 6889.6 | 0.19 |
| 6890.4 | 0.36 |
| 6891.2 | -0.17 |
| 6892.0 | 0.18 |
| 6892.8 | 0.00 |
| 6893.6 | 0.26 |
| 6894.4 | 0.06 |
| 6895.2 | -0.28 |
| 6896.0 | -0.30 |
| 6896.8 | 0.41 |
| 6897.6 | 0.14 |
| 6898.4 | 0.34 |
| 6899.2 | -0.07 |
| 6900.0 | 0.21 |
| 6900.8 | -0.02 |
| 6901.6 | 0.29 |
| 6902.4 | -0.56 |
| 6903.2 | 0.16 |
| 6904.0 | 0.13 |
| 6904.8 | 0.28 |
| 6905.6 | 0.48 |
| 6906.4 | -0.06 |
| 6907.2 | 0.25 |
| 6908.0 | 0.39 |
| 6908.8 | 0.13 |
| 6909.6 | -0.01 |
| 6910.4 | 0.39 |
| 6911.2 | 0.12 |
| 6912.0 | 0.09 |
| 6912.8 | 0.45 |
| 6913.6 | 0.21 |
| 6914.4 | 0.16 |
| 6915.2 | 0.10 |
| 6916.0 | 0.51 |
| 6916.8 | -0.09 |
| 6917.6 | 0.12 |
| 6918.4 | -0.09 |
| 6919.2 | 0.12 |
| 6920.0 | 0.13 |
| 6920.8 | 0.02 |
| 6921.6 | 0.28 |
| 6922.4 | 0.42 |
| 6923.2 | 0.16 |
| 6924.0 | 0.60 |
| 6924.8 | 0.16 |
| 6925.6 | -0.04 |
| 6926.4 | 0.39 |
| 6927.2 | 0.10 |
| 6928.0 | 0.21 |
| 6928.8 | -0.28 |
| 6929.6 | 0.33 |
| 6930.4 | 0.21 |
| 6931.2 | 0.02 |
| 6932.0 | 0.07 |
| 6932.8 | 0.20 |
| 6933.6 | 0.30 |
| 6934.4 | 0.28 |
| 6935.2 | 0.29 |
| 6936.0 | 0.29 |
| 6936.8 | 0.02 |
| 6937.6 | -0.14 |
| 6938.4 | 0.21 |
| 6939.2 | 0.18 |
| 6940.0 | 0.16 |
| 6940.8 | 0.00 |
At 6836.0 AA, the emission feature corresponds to [O II] 3727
